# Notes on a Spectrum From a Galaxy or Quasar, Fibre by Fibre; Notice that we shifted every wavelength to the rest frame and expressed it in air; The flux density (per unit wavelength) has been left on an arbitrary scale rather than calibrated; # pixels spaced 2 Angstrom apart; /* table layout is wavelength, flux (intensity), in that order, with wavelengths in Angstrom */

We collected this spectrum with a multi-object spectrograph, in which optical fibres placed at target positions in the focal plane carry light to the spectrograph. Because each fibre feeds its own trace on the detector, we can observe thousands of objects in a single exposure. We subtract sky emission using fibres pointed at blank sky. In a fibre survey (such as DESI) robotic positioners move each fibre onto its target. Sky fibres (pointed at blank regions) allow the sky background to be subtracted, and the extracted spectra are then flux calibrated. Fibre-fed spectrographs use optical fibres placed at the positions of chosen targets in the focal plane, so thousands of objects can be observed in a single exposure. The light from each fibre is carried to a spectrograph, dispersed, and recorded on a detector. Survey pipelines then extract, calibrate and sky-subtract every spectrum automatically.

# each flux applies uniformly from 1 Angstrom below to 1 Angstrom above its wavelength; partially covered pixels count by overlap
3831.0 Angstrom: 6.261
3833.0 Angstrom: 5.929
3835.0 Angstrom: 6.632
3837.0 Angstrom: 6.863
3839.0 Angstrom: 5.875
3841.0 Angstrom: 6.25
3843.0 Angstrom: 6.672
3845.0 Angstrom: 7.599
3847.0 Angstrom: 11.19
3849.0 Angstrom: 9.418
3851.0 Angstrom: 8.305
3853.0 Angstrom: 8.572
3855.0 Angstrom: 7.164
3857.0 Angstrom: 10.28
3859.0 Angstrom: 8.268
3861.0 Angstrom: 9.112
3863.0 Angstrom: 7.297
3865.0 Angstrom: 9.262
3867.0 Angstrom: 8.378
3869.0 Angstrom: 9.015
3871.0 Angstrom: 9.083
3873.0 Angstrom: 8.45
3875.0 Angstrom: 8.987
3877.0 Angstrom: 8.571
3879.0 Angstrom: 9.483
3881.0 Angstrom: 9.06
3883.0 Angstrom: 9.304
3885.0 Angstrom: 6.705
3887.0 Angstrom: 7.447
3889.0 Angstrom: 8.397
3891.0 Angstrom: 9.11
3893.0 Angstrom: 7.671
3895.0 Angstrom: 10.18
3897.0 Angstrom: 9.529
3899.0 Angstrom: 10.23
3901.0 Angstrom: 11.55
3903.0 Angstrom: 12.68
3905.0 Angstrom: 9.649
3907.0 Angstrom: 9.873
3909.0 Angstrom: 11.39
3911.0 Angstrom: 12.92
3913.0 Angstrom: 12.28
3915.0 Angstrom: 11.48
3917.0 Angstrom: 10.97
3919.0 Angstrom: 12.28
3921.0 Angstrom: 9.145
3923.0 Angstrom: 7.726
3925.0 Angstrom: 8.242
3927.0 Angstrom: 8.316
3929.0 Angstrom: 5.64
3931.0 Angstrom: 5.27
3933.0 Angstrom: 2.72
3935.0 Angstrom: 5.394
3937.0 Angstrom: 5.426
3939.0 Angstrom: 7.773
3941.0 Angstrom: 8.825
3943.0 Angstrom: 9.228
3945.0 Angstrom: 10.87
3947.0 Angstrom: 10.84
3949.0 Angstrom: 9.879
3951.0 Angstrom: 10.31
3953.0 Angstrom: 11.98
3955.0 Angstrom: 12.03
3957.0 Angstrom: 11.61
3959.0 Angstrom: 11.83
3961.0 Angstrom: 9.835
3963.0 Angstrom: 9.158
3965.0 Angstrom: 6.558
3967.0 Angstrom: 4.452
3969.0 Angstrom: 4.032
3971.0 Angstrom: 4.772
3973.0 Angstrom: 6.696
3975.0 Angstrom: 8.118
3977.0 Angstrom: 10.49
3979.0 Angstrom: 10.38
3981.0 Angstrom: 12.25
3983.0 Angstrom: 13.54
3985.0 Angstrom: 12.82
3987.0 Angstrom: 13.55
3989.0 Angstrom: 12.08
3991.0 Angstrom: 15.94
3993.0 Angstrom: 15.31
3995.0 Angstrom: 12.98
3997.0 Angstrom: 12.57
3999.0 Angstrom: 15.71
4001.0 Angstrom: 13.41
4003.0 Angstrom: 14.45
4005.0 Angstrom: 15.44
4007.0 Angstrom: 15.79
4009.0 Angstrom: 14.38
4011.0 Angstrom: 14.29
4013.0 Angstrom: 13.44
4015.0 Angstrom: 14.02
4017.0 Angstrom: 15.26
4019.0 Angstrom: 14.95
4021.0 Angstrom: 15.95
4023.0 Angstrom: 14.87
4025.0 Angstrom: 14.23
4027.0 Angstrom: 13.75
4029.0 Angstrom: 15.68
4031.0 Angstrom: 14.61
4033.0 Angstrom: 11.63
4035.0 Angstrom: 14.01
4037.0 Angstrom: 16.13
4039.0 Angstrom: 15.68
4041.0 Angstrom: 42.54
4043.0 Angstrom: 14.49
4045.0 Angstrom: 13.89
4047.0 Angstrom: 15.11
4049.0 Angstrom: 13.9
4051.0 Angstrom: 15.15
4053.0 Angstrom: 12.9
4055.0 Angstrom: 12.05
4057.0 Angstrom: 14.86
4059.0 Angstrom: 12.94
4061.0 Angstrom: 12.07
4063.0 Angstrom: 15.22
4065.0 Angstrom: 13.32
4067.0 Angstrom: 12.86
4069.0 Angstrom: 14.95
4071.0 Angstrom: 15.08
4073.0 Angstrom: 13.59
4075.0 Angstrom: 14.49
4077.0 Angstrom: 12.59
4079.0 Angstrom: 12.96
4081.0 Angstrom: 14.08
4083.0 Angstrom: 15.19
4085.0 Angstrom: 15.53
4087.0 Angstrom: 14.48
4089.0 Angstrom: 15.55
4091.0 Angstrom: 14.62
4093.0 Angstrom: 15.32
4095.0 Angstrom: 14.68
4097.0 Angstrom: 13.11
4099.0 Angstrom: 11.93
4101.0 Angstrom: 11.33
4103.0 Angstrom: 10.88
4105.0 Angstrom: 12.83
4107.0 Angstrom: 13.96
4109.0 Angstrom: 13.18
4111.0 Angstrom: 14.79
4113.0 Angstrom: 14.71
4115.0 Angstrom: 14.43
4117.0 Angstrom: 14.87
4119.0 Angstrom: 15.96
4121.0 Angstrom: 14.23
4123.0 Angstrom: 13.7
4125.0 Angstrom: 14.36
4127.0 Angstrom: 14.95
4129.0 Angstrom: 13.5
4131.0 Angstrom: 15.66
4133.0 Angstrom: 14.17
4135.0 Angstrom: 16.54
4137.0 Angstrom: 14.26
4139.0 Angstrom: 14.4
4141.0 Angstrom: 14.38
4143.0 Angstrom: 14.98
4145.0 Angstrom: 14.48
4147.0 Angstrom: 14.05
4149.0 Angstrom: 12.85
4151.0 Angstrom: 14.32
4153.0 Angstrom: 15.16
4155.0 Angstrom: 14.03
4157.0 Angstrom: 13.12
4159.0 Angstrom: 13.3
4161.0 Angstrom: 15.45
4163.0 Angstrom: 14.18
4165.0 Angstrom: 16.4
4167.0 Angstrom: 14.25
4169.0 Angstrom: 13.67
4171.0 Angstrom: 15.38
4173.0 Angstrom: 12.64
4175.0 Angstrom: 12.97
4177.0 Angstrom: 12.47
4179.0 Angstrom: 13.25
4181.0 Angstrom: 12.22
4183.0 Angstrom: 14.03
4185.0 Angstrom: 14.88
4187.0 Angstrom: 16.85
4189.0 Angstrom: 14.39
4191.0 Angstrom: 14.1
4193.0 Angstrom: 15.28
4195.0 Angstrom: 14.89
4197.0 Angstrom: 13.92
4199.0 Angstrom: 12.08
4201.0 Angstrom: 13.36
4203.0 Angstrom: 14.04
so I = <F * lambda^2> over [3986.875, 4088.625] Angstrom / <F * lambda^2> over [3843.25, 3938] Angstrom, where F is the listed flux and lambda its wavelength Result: 1.79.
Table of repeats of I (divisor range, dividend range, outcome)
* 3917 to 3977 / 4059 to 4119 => 1.79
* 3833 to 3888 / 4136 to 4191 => 2.00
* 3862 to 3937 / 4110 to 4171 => 1.83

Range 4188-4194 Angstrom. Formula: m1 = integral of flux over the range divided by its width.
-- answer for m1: 14.6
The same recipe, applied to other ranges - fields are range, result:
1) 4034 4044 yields 20.6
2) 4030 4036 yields 13.4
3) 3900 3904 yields 12.1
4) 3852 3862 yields 8.68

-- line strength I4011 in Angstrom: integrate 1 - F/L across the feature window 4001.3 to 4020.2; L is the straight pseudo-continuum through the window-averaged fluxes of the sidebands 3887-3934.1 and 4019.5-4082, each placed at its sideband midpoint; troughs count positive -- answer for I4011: -1.7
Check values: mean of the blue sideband 9.39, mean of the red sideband 15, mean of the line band 14.6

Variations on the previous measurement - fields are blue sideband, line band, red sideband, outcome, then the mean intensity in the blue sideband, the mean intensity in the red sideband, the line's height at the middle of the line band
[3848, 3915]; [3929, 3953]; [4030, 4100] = 6.99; 9.35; 14.9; 11.2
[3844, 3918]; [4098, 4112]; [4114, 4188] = 0.83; 9.43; 14.3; 13.5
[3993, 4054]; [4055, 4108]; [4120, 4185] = 3.87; 15.4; 14.2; 14.8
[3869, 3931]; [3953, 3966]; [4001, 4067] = 1.80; 9.47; 15.2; 12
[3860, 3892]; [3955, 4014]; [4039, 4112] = 1.88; 8.6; 14.6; 11.9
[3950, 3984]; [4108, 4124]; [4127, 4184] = -1.63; 9.3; 14.2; 13.1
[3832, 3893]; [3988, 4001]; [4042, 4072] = -2.11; 8.21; 13.9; 12.1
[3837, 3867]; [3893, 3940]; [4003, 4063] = 6.51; 8.19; 15.3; 10.7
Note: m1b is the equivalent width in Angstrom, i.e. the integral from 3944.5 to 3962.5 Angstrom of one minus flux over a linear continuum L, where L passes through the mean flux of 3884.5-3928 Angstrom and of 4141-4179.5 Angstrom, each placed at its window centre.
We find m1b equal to -0.45 Angstrom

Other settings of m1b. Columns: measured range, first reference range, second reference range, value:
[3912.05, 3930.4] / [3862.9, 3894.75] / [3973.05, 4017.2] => 1.4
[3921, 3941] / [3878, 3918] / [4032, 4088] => 8.1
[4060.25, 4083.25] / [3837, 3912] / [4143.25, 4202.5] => -2.8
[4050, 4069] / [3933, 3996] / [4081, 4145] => -1.3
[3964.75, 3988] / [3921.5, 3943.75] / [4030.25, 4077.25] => 2.2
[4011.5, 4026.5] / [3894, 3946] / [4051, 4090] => -2.8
